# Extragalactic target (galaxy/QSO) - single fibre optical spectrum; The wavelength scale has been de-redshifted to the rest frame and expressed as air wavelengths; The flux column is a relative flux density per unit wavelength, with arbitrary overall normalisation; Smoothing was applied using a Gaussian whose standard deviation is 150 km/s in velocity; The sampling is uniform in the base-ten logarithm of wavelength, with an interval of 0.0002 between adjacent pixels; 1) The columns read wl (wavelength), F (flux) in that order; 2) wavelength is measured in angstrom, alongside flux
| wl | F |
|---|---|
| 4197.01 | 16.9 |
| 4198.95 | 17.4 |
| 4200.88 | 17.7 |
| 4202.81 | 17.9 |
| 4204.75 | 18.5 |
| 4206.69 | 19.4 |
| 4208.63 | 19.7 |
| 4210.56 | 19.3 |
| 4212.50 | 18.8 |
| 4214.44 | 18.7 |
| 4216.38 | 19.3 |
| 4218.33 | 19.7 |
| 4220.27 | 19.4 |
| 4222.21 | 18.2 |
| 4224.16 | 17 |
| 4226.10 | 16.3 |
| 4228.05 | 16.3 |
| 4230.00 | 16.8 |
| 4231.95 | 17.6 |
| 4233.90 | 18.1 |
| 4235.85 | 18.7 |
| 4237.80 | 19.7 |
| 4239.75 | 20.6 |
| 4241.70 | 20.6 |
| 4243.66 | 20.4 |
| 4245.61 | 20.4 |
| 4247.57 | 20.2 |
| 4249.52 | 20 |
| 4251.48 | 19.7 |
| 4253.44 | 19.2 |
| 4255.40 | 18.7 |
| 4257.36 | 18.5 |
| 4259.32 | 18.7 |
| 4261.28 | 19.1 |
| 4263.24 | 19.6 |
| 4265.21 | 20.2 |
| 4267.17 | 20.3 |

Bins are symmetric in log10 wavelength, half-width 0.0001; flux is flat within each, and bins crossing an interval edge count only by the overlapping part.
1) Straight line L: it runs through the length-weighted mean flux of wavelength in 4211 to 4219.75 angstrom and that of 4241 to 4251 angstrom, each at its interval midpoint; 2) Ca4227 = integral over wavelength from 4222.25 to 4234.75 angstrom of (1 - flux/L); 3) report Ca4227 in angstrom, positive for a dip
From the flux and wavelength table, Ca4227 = 1.6 angstrom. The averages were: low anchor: 19.1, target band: 17.1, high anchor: 20.3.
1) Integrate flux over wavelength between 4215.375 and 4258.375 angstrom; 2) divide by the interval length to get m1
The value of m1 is 18.9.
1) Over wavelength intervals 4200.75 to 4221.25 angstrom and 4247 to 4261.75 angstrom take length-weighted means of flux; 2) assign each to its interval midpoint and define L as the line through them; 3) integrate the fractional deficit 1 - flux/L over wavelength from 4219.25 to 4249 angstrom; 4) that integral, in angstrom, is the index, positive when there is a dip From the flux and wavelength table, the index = 0.66 angstrom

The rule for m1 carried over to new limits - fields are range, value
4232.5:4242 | 19.4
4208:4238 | 18.3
